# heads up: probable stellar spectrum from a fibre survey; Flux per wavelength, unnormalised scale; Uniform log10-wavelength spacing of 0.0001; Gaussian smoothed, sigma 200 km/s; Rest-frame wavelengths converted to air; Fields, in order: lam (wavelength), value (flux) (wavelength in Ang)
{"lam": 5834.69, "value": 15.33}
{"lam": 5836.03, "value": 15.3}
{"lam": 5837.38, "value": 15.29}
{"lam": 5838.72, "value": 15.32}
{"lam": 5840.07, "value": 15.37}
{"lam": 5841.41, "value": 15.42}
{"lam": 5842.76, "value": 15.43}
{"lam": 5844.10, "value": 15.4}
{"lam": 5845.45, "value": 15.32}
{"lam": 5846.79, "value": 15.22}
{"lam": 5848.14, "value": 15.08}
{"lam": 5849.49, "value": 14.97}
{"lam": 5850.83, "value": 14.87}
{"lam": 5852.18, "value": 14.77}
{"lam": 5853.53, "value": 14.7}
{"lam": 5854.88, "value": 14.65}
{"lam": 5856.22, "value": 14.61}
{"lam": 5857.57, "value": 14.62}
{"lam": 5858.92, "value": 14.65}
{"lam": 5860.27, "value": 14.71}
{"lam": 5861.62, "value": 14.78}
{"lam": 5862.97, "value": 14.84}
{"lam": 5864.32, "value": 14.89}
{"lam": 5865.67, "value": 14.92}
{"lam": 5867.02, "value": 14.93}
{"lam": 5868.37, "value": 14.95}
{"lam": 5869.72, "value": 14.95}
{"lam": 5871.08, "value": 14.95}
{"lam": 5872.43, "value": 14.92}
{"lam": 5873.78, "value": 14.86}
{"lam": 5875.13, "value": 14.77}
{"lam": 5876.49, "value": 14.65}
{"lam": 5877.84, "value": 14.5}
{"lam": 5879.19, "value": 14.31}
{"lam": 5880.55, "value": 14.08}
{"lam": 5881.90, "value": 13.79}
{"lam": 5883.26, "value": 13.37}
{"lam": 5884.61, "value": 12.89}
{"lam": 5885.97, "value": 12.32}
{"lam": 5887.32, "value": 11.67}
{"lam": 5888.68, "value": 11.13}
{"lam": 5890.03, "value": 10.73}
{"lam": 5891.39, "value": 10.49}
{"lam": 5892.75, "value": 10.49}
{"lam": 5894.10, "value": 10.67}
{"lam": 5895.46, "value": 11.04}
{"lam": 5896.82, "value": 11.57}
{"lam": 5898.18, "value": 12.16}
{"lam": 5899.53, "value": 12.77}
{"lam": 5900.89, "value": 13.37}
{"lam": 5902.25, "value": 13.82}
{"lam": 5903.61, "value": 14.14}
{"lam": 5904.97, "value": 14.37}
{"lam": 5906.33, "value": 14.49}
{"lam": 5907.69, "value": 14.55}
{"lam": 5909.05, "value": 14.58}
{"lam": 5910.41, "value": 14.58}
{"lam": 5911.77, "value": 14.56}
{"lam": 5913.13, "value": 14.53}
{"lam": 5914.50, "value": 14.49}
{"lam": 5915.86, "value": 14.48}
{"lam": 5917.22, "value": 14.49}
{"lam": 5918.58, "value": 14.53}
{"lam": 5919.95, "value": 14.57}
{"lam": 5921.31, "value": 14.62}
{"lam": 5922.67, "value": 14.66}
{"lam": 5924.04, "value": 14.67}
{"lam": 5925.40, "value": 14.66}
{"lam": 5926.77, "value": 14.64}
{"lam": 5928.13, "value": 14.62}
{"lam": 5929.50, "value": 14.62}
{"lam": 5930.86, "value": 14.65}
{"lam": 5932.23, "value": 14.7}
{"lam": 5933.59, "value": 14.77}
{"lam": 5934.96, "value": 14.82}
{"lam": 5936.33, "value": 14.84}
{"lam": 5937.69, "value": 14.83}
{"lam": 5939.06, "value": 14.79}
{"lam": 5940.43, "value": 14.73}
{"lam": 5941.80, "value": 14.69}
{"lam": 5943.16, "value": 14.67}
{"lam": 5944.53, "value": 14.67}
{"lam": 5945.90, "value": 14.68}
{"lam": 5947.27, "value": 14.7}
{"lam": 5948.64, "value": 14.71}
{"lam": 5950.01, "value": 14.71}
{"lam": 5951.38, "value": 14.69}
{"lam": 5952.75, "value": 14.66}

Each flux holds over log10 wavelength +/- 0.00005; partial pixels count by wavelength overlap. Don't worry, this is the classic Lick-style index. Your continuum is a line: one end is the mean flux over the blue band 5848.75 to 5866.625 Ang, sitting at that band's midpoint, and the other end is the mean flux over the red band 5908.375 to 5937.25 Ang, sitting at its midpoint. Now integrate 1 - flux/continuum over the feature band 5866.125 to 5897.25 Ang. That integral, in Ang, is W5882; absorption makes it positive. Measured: 3.3 Ang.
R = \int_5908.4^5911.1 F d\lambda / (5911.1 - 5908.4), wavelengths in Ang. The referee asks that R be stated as 14.6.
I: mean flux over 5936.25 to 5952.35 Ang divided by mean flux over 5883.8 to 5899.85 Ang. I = 1.3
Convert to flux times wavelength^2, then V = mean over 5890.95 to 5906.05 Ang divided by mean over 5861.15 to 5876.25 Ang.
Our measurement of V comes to 0.84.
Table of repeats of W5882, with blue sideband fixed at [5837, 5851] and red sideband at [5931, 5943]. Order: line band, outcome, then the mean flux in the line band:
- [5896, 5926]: 1.6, 14.1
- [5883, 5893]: 2.3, 11.6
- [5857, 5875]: 0.4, 14.8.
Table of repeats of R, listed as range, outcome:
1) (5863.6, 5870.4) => 14.9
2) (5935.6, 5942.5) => 14.8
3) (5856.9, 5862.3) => 14.7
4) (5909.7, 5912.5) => 14.6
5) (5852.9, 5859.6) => 14.7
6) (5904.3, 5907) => 14.4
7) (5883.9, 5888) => 12.3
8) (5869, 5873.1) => 14.9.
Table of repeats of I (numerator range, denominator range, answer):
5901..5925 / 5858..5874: 0.97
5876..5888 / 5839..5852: 0.89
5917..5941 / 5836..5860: 0.98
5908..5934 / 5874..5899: 1.17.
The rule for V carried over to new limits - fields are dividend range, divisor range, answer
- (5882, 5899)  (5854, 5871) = 0.79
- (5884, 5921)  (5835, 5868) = 0.89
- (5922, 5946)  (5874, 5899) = 1.19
